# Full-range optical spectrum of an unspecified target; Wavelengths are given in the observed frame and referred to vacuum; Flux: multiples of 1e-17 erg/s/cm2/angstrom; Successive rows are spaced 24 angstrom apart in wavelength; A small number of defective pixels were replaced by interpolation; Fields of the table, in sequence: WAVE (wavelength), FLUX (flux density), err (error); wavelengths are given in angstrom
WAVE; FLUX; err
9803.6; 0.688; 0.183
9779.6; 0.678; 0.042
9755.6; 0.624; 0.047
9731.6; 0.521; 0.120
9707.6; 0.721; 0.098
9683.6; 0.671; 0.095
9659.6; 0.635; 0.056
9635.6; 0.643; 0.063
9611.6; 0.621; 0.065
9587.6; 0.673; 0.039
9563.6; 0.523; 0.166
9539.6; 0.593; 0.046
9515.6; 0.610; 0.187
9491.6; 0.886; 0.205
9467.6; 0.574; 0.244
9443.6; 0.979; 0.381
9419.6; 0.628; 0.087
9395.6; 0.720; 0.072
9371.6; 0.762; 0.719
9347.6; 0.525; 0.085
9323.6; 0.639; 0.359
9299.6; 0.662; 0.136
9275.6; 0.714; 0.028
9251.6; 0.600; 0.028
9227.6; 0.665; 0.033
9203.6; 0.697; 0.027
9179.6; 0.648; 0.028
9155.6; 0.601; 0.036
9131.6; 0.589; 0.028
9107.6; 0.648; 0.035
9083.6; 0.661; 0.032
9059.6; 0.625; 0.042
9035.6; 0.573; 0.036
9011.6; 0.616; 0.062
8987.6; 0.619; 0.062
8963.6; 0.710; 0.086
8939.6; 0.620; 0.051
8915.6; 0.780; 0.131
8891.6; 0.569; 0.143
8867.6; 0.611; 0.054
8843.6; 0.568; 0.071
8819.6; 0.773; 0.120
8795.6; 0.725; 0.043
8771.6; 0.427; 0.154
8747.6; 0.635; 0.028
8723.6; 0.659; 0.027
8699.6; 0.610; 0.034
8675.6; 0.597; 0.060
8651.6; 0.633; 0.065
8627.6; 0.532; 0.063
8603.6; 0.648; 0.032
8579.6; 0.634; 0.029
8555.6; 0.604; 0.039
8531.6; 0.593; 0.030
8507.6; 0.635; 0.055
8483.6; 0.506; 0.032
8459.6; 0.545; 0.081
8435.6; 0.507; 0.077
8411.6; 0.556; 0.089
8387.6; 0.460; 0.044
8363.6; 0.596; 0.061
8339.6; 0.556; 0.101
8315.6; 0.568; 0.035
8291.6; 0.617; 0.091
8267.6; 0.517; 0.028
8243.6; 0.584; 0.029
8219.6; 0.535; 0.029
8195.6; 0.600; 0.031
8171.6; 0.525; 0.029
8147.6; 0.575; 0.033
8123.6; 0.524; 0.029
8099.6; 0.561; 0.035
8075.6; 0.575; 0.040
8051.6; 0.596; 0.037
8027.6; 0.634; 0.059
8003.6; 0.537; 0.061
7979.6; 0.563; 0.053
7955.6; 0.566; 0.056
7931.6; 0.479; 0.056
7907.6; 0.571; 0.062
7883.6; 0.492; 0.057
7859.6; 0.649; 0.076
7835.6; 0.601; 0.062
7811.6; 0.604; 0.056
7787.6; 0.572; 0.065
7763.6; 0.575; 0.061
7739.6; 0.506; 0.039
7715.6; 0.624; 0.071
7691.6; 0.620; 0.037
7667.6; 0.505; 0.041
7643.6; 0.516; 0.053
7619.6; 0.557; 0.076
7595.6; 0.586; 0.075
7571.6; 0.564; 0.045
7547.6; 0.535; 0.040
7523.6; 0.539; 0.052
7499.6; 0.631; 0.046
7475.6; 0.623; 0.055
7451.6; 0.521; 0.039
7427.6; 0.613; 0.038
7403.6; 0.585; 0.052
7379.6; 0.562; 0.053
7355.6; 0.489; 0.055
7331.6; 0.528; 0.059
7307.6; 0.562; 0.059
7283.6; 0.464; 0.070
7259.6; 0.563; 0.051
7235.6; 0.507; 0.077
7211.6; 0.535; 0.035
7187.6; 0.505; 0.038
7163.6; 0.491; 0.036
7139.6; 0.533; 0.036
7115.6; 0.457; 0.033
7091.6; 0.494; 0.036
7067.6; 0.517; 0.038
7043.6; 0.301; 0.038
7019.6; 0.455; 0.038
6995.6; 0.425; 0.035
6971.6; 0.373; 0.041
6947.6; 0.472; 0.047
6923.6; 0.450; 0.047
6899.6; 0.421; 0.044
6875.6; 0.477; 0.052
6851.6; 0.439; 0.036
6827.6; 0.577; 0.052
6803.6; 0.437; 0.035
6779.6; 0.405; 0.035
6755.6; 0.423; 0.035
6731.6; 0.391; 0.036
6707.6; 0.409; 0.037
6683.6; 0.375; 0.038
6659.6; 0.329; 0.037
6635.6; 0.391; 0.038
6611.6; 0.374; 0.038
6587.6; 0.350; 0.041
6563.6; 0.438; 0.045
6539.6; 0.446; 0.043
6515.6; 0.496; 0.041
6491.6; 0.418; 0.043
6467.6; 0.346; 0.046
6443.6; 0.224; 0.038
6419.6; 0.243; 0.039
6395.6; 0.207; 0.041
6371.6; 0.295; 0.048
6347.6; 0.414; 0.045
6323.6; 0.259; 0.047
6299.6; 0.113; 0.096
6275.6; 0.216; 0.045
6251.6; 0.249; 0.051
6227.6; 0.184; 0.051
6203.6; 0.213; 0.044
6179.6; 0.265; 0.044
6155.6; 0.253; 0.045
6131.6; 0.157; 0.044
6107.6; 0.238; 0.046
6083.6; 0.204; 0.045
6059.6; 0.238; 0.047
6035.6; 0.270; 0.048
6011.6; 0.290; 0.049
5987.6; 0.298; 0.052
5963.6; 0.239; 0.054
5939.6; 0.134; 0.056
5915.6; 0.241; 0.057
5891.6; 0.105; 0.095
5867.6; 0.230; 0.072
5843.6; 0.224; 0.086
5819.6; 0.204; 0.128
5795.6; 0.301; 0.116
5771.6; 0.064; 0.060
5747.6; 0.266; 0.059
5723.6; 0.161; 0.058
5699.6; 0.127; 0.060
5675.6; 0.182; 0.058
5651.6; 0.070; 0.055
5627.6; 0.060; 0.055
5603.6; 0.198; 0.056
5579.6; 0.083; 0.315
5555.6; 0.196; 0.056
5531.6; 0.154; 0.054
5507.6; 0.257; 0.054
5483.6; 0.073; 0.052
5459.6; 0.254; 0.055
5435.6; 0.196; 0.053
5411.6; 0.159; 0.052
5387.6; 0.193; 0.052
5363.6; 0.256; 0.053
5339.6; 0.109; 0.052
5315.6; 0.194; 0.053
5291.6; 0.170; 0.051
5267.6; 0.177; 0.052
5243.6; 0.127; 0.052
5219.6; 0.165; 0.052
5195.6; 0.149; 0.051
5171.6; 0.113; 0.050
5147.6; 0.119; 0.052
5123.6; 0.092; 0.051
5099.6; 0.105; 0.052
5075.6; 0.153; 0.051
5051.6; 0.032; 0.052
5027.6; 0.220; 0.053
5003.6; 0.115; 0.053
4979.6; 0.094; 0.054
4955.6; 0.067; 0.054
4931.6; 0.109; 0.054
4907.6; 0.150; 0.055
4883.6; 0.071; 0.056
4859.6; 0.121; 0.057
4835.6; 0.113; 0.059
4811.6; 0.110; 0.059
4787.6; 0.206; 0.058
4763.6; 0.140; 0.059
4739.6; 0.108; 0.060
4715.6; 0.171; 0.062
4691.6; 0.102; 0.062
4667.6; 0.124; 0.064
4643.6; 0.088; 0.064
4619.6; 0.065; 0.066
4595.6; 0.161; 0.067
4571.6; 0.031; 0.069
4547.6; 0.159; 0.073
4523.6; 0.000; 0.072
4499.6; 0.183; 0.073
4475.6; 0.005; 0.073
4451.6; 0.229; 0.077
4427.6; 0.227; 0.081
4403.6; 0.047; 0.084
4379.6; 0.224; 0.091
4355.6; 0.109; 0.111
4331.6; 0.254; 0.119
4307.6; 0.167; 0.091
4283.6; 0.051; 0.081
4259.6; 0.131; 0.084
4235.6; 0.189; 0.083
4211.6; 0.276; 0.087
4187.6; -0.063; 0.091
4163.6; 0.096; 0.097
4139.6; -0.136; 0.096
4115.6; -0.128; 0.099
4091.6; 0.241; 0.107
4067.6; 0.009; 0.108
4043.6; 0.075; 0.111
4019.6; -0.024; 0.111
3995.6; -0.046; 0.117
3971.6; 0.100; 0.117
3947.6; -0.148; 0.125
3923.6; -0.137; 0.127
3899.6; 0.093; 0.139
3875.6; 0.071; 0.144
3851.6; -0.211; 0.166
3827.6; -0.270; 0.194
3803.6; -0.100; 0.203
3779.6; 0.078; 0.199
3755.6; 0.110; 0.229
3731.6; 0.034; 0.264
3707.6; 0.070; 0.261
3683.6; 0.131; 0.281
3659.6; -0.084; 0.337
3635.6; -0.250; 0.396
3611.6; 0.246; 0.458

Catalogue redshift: 0.621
